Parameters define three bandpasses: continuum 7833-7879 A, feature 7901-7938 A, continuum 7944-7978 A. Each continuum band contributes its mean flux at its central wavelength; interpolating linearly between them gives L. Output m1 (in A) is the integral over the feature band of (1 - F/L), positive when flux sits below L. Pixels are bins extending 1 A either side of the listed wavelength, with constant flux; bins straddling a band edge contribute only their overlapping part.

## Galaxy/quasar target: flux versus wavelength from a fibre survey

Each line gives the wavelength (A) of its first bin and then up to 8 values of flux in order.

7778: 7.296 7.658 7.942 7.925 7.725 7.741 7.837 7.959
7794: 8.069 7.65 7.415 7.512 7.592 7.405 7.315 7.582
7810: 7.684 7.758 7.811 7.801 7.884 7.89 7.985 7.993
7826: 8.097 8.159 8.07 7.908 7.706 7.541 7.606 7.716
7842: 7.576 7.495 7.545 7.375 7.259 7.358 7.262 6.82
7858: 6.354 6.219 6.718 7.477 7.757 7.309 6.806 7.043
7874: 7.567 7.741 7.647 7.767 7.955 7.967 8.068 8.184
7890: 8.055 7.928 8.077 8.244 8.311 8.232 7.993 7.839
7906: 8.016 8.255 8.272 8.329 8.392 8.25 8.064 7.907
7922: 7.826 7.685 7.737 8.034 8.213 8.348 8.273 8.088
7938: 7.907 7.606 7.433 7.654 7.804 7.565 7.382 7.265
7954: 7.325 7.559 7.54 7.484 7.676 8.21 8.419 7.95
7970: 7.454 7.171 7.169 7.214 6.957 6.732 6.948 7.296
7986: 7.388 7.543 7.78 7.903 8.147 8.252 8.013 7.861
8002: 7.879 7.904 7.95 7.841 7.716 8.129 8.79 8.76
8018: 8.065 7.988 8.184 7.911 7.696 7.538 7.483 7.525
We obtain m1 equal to -3.1 A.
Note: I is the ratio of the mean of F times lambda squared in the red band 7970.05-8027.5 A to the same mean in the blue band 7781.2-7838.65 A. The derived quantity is 1.0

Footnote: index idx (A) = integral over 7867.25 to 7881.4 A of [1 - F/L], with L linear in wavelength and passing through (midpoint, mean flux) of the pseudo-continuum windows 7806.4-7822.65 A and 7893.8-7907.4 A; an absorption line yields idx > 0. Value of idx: 1.02 A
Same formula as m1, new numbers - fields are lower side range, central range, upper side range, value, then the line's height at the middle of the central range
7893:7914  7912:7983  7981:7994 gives 1.22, 7.83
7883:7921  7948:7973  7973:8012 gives 0.58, 7.8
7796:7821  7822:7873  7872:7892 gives 2.15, 7.75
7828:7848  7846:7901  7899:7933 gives 2.35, 7.87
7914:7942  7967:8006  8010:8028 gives 2.48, 8.08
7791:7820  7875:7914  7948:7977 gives -2.27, 7.61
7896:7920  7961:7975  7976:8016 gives 0.29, 7.88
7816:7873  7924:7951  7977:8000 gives -1.15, 7.52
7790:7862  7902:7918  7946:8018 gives -1.11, 7.64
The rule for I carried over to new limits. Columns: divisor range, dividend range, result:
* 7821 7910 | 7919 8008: 1.03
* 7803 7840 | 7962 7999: 1.01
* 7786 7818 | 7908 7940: 1.08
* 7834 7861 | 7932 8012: 1.09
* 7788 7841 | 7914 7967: 1.04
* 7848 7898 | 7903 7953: 1.07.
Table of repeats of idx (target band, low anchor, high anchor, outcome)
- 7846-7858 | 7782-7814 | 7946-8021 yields 0.8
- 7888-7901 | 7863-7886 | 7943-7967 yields -0.9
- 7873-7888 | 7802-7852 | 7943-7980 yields -0.4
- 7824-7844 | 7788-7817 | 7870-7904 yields -0.2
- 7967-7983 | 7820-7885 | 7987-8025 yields 1.5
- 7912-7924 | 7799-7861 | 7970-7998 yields -0.9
